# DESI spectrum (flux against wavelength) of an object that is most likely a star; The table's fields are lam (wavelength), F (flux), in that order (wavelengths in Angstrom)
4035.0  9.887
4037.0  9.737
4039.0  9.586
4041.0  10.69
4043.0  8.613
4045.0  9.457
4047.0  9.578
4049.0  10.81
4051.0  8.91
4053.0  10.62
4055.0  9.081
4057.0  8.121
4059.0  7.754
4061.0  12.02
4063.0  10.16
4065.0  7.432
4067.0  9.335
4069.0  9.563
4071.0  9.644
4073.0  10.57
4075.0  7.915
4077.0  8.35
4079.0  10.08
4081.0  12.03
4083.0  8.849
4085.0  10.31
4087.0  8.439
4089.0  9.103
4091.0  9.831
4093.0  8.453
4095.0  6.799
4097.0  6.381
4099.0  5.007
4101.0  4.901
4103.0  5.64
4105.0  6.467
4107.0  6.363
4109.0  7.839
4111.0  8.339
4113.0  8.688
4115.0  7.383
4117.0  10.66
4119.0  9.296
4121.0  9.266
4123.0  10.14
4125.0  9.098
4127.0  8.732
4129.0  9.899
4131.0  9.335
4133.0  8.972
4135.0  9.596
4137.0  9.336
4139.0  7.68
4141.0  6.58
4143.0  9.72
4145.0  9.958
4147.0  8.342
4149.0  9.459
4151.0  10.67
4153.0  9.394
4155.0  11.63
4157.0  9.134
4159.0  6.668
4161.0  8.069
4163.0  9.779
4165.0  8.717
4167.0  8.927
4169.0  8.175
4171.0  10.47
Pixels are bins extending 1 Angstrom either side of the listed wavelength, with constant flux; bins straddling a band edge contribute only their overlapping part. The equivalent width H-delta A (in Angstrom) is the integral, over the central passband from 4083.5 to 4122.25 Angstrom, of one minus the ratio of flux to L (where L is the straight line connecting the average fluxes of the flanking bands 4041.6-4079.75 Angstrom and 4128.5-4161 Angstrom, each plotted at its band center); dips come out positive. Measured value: 5.7 Angstrom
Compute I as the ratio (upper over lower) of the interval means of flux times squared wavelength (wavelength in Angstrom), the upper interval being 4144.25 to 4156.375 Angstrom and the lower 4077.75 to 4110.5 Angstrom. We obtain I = 1.28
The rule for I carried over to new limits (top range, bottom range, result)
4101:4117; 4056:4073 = 0.80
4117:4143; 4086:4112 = 1.28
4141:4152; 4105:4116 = 1.25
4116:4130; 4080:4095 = 1.04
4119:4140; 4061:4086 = 0.98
